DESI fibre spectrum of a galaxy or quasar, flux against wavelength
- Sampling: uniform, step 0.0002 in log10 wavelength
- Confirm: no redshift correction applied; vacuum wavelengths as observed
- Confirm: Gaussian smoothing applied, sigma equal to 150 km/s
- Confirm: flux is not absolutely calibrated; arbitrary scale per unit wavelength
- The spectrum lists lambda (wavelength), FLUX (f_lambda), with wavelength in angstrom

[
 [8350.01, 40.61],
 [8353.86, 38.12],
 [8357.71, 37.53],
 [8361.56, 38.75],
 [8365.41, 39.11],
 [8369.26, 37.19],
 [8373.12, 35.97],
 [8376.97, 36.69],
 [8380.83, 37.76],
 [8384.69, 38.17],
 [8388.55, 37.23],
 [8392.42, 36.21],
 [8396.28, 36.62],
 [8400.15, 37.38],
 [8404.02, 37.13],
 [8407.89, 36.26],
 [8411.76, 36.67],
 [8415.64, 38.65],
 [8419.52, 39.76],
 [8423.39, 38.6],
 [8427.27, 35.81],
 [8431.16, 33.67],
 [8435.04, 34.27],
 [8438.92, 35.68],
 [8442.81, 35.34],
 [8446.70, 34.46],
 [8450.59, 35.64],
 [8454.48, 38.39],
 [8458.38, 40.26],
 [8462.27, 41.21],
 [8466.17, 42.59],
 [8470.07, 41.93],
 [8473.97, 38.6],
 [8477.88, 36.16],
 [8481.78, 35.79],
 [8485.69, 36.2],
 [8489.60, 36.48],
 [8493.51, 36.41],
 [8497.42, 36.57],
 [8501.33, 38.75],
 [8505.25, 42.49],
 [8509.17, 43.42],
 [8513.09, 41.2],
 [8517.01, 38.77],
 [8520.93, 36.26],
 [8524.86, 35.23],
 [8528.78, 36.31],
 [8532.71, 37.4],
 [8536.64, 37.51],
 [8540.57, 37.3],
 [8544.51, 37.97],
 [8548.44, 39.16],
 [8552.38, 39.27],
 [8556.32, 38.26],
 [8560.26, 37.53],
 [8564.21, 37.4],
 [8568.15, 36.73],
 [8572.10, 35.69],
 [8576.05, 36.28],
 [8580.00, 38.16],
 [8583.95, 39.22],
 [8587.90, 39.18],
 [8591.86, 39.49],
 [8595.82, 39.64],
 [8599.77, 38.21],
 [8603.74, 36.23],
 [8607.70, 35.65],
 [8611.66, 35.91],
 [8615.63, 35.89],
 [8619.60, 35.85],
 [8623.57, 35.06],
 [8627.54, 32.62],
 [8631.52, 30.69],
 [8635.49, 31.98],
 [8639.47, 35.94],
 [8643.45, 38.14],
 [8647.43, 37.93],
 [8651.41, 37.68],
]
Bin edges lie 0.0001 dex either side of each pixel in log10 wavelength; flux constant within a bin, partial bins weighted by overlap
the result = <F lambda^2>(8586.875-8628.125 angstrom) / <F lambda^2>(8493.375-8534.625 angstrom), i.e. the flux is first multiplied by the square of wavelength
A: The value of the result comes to 1.0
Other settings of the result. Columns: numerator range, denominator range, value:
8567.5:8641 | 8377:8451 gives 1.03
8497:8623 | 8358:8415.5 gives 1.06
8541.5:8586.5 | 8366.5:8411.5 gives 1.06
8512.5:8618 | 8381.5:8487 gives 1.04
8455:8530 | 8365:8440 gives 1.07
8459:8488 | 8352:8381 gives 1.06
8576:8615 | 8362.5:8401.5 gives 1.07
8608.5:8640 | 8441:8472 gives 0.92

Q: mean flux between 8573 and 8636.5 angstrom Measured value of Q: 36.3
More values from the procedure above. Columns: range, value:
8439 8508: 38.1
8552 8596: 38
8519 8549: 37.1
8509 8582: 37.7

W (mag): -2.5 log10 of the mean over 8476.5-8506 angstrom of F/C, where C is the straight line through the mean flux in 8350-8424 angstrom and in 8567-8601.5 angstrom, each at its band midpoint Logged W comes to 0.02 mag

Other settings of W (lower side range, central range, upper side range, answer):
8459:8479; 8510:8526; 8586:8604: 0.04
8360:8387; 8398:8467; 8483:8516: 0.03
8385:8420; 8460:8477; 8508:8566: -0.09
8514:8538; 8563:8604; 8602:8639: -0.07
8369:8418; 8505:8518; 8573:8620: -0.12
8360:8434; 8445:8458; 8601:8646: 0.00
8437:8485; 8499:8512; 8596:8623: -0.11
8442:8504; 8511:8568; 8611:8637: -0.05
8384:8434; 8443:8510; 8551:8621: -0.03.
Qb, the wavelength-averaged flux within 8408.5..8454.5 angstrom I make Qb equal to 36.3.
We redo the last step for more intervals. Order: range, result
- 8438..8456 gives 35.9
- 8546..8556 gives 39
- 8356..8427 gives 37.5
